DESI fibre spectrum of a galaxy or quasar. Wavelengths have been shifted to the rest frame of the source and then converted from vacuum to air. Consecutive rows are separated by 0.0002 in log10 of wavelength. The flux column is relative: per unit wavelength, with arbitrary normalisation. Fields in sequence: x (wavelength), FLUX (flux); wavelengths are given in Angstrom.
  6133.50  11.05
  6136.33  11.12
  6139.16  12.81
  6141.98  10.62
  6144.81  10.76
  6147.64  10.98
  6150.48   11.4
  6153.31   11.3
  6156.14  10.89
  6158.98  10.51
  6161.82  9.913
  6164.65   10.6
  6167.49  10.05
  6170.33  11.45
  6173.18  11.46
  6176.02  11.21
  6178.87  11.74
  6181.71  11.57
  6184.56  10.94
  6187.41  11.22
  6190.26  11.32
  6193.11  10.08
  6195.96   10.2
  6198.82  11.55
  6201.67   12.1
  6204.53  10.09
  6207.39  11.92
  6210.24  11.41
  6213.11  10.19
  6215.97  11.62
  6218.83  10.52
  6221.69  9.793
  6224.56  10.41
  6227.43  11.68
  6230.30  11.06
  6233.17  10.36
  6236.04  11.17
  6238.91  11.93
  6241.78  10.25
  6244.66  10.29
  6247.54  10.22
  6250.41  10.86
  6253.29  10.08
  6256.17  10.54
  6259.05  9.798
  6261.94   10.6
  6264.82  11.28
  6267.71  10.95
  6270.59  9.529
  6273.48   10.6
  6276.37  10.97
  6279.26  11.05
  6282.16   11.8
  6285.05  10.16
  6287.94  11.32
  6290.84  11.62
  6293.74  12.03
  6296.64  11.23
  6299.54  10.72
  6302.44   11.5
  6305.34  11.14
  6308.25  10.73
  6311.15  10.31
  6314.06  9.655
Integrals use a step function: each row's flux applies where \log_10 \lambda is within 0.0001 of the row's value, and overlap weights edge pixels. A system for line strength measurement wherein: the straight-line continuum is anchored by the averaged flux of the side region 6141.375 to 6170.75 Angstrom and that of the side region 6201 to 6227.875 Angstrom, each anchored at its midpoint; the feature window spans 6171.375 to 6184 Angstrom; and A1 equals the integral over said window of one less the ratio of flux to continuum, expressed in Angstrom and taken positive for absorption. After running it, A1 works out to -0.8 Angstrom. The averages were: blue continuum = 10.8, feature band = 11.5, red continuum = 10.9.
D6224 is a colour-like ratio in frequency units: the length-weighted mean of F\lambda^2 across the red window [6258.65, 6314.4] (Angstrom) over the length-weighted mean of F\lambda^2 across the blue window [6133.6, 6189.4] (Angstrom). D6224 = 1.02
